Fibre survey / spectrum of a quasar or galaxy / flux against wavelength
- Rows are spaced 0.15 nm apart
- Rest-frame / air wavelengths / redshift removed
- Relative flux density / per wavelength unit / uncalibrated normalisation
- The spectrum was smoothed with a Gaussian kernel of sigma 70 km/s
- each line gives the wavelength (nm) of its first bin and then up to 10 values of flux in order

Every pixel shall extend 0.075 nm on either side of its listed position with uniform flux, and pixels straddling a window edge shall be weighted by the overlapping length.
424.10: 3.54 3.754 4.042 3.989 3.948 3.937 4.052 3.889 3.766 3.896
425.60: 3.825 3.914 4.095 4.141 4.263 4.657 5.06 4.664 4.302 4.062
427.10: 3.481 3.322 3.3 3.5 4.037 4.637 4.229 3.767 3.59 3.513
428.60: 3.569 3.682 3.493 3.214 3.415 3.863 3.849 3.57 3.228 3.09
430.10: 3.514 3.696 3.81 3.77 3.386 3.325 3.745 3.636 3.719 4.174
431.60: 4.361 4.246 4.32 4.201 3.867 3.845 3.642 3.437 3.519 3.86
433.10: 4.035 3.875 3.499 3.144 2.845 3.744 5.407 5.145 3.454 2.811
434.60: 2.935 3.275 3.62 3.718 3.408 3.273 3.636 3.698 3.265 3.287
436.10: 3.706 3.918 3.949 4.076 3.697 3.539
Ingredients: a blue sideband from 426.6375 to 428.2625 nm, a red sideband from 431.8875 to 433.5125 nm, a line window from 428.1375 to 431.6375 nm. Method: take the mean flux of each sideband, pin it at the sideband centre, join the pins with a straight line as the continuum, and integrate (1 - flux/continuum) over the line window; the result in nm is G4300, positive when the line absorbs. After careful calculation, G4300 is 0.21 nm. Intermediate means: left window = 3.9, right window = 3.79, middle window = 3.61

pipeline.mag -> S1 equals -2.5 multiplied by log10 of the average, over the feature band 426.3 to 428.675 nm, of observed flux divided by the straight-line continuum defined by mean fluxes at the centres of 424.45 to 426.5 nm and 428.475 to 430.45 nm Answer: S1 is -0.048 mag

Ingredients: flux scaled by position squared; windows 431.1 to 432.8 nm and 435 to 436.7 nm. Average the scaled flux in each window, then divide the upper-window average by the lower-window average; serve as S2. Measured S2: 0.9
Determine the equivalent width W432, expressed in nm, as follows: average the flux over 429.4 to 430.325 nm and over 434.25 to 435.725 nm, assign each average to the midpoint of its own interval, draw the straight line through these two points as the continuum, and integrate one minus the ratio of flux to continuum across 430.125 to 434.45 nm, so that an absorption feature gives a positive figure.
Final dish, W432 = -0.48 nm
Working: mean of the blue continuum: 3.5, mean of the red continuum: 3.38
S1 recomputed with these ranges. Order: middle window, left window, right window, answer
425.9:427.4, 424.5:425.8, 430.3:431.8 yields -0.075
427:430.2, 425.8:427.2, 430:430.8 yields 0.086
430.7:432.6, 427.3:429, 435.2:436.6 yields -0.059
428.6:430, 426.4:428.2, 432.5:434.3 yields 0.138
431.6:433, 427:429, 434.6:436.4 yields -0.090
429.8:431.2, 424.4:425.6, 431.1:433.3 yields 0.113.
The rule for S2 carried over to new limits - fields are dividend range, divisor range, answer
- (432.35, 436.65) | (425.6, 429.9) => 0.98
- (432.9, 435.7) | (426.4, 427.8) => 0.94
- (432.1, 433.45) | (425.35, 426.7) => 0.91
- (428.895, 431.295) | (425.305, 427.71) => 0.90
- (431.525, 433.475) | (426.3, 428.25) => 0.98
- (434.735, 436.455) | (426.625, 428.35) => 0.95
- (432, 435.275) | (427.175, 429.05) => 1.02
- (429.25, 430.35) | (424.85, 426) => 0.92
